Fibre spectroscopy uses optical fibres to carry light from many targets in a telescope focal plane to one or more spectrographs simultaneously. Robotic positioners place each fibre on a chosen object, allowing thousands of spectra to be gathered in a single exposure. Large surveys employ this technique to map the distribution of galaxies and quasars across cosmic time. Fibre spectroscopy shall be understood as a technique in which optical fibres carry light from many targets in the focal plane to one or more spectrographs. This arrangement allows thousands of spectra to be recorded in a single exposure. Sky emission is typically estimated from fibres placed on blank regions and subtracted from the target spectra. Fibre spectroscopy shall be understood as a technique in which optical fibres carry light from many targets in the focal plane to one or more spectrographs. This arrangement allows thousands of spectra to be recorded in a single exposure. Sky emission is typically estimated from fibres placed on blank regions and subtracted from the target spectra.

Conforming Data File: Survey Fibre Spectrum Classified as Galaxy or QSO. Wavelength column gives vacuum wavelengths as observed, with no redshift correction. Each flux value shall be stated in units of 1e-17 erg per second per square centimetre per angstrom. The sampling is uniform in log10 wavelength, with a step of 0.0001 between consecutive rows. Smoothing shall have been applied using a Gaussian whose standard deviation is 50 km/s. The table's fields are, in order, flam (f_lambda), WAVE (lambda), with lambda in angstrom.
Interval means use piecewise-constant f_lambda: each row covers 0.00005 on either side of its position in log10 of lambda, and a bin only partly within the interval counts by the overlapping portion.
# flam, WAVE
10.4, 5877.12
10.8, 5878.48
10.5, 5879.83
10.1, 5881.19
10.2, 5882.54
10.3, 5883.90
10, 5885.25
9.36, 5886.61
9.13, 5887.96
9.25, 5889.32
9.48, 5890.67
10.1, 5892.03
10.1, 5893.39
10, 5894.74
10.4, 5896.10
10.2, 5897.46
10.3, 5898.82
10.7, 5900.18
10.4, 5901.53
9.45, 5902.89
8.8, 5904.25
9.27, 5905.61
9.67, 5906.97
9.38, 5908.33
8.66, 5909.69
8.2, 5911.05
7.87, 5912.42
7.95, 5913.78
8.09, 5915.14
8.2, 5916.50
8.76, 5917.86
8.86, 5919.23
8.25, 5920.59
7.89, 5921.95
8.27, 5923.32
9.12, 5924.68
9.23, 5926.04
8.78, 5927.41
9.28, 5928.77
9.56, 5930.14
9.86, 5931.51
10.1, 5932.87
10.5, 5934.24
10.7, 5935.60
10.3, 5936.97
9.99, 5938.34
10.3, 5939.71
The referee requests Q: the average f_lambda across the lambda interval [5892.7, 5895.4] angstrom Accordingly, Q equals 10.1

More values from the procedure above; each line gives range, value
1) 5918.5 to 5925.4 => 8.49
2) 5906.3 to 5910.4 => 9.23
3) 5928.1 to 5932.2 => 9.56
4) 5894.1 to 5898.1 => 10.2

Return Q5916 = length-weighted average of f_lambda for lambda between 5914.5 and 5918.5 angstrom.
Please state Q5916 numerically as 8.36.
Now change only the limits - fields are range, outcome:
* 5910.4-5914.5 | 8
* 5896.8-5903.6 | 10.2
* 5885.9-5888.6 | 9.26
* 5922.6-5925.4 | 8.7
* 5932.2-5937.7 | 10.4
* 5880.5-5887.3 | 9.99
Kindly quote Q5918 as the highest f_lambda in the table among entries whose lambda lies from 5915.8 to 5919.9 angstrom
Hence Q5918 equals 8.86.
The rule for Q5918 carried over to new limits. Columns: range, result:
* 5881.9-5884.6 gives 10.3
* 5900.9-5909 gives 10.4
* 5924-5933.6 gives 10.1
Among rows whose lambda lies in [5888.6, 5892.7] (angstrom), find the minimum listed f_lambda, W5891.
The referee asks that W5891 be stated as 9.25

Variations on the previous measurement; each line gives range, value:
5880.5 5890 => 9.13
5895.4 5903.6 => 9.45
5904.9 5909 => 9.27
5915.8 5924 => 7.89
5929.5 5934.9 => 9.56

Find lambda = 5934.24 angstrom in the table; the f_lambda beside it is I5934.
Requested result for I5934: 10.5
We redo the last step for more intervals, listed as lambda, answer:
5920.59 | 8.25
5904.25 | 8.8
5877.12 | 10.4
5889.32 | 9.25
